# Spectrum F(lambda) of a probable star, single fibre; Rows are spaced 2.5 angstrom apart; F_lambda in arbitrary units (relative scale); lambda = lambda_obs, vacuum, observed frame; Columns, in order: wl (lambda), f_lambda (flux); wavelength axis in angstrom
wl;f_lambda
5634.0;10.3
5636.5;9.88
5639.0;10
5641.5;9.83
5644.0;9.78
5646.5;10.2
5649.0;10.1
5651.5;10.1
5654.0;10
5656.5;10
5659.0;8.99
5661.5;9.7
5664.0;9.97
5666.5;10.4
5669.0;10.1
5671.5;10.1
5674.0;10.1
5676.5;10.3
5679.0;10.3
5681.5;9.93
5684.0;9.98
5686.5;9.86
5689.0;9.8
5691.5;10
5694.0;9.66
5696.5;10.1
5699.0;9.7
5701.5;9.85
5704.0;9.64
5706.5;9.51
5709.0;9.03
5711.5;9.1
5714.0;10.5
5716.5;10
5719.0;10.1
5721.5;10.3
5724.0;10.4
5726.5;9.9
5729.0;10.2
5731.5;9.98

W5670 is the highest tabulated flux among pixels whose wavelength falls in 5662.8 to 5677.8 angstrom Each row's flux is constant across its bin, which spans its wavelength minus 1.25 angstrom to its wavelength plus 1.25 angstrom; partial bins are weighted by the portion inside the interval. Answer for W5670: 10.4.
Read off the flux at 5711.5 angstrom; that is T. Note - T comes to 9.1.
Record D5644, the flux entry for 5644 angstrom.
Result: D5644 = 9.78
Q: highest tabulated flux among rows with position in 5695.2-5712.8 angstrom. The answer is 10.1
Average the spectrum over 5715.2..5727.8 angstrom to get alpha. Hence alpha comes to 10.1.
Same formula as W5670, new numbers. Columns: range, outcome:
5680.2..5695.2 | 10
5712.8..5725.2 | 10.5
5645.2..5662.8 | 10.2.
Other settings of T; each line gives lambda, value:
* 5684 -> 9.98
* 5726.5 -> 9.9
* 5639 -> 10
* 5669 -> 10.1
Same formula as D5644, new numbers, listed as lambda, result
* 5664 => 9.97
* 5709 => 9.03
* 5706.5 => 9.51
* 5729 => 10.2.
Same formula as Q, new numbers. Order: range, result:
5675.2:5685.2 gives 10.3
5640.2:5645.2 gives 9.83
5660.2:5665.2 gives 9.97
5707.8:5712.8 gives 9.1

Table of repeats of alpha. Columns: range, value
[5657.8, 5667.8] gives 9.77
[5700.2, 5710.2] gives 9.51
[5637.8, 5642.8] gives 9.91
